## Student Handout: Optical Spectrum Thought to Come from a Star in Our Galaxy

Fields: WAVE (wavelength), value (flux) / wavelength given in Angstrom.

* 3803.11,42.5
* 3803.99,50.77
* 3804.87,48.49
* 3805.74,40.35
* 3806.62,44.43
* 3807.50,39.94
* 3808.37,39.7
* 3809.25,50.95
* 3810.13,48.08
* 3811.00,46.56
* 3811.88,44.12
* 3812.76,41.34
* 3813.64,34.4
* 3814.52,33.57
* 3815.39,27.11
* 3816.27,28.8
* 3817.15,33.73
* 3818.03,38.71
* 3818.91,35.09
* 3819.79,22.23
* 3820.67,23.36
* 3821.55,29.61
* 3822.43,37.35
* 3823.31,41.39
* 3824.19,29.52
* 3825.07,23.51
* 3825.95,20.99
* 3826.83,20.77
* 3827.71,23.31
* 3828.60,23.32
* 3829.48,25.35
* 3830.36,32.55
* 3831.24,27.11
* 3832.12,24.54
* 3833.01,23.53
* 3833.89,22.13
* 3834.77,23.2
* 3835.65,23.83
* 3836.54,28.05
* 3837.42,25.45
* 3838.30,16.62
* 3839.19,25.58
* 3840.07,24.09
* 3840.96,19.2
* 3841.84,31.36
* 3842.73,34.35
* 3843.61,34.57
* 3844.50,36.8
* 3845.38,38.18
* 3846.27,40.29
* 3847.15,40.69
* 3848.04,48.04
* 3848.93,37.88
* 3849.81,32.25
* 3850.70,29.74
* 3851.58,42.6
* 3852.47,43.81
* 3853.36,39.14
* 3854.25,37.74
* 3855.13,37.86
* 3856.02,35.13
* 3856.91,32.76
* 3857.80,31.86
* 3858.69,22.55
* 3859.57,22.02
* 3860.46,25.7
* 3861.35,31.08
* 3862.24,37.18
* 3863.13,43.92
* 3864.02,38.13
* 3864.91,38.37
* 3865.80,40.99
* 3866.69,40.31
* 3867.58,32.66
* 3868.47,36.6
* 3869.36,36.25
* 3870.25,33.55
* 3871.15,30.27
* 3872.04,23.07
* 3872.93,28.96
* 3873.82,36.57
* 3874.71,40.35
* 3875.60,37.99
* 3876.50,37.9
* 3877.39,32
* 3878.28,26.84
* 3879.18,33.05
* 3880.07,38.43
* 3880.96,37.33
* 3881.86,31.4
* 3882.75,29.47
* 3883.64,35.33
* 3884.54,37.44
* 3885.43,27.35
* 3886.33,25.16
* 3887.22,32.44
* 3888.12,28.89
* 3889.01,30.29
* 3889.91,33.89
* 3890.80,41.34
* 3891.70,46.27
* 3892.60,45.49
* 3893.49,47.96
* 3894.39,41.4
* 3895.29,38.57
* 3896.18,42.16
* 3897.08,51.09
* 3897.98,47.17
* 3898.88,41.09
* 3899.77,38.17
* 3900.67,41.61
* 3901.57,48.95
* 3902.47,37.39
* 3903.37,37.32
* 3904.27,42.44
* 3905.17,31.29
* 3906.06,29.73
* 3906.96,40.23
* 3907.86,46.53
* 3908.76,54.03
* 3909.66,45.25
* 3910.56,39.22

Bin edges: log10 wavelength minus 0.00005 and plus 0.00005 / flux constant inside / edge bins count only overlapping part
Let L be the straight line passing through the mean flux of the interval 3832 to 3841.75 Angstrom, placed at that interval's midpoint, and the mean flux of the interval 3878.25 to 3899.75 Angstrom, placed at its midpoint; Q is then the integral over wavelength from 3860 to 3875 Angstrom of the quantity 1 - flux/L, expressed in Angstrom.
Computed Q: -1.6 Angstrom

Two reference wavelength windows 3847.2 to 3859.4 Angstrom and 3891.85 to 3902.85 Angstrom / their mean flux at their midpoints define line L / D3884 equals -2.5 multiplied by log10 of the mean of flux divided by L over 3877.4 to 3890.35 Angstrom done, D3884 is 0.28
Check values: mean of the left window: 36.1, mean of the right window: 43.5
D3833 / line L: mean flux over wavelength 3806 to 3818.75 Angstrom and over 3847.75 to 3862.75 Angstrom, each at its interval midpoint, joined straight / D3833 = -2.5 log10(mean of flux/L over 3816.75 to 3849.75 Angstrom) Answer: 0.245 mag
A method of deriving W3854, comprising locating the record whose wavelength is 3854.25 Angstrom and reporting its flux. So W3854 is 37.74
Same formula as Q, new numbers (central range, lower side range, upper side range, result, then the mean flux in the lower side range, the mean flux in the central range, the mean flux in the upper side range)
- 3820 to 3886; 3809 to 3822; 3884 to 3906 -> 9.4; 35.6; 31.9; 38.8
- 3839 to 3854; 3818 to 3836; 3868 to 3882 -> -2.8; 27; 35.4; 33.8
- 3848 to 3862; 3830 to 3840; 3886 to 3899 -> -2.0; 24.7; 34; 39.6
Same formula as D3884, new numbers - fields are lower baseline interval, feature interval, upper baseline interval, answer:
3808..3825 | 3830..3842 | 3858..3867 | 0.38 mag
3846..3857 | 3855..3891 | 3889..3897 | 0.20 mag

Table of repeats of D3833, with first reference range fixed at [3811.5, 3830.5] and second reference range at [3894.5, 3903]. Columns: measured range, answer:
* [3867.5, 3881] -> 0.15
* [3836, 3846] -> 0.17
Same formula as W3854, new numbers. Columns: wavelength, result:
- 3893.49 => 47.96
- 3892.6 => 45.49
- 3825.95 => 20.99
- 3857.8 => 31.86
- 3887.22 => 32.44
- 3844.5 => 36.8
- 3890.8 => 41.34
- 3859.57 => 22.02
